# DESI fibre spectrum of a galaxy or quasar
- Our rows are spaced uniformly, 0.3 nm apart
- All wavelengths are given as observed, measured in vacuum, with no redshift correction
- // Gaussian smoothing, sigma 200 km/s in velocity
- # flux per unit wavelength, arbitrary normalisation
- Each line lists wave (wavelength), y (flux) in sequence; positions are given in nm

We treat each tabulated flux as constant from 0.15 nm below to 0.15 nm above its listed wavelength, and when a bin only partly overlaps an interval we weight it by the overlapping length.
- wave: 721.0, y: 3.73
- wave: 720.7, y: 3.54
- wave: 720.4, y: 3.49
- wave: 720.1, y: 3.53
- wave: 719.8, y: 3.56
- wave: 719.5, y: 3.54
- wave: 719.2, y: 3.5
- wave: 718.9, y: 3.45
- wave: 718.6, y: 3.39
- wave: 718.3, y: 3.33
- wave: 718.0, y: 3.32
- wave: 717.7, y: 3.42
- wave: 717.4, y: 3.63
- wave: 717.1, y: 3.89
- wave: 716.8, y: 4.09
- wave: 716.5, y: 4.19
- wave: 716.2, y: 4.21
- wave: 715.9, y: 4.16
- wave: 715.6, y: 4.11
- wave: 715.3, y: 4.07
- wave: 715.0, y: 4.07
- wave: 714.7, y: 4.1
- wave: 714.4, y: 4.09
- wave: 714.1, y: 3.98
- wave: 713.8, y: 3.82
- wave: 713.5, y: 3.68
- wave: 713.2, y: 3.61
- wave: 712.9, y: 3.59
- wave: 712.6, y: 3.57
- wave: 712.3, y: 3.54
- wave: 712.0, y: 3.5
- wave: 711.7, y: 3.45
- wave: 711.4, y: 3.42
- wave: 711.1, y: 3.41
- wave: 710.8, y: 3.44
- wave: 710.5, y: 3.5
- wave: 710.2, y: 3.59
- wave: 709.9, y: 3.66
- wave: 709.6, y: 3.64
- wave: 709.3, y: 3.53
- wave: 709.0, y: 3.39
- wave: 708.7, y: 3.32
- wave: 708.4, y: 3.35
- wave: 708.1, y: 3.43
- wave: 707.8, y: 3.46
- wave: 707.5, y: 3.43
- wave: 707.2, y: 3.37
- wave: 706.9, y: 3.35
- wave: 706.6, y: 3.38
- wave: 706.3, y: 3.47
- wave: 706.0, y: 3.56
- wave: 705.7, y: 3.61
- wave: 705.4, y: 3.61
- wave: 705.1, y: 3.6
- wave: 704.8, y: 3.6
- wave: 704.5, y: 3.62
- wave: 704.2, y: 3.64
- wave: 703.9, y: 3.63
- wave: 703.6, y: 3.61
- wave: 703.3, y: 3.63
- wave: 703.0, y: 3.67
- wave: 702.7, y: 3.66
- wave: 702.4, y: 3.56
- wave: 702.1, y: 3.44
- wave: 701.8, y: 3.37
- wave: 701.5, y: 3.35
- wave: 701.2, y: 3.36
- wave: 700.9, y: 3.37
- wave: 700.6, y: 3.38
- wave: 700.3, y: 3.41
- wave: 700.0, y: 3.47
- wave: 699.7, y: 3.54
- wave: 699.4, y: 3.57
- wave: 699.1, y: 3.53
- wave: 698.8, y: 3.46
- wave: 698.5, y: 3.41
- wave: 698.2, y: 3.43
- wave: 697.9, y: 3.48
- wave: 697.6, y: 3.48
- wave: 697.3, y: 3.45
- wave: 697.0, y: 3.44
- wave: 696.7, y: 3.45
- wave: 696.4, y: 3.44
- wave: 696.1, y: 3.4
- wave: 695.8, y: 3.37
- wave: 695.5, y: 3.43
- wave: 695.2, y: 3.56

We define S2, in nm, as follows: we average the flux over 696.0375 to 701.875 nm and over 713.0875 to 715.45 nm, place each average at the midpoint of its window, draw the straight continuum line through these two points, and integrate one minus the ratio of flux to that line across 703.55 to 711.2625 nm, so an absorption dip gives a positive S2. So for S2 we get 0.42 nm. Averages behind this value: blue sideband 3.44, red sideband 3.93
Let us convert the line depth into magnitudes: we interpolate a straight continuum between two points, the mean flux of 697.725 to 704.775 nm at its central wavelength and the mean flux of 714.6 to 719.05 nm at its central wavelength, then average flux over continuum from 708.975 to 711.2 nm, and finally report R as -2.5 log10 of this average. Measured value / 0.05 mag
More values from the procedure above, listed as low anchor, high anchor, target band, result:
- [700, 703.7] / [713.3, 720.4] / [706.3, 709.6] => 0.06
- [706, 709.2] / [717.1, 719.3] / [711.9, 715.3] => -0.11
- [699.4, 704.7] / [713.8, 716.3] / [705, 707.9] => 0.07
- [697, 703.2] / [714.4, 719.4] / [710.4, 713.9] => 0.05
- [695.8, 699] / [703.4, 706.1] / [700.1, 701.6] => 0.04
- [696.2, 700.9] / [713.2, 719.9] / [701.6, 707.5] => 0.01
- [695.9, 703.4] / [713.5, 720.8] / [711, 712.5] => 0.06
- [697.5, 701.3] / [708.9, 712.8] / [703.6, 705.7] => -0.04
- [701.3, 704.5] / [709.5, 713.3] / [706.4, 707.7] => 0.05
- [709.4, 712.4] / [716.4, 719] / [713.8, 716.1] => -0.14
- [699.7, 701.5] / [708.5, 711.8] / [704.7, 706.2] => -0.04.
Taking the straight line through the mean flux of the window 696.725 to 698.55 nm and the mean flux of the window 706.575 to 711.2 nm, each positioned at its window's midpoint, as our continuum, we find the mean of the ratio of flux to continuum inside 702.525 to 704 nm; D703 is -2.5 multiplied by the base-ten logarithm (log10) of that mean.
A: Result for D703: -0.06 mag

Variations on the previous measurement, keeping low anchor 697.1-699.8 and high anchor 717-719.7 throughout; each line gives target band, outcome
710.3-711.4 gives 0.011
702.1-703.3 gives -0.038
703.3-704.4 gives -0.044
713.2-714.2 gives -0.089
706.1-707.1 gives 0.025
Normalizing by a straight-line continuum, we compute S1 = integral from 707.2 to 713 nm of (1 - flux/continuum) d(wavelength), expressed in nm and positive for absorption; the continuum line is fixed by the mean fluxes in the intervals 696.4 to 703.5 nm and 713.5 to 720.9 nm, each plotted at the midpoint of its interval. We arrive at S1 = 0.26 nm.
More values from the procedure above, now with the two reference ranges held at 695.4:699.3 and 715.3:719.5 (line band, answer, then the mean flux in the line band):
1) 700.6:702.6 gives 0.06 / 3.41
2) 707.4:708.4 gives 0.05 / 3.43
